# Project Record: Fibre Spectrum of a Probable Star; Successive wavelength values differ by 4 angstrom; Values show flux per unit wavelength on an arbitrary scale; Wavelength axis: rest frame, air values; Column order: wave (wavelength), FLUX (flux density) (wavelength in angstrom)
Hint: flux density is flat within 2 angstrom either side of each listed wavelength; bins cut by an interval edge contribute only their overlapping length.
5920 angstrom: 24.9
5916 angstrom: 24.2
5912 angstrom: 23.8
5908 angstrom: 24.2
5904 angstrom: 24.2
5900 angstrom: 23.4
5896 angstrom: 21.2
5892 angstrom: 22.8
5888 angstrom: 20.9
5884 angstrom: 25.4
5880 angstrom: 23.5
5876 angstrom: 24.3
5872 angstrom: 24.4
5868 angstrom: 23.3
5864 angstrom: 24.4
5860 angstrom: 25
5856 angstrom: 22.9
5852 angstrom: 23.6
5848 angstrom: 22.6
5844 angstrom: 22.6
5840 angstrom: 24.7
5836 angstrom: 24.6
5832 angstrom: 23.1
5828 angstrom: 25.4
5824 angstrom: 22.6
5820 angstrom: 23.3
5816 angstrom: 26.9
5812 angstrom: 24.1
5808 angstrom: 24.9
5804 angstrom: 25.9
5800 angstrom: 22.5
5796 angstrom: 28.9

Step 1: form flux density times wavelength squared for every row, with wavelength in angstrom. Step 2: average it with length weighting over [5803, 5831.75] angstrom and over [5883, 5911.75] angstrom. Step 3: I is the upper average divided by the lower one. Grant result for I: 1.0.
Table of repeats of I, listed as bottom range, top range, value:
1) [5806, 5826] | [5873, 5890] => 0.99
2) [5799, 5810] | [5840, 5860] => 0.96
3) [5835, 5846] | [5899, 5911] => 1.02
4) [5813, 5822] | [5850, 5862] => 0.97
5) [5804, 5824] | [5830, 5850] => 0.96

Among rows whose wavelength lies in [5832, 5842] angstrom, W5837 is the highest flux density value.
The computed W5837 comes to 24.7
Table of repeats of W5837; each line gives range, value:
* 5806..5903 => 26.9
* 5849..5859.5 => 23.6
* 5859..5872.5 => 25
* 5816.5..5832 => 25.4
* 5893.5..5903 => 23.4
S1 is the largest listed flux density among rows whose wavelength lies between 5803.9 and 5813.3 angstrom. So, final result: 25.9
